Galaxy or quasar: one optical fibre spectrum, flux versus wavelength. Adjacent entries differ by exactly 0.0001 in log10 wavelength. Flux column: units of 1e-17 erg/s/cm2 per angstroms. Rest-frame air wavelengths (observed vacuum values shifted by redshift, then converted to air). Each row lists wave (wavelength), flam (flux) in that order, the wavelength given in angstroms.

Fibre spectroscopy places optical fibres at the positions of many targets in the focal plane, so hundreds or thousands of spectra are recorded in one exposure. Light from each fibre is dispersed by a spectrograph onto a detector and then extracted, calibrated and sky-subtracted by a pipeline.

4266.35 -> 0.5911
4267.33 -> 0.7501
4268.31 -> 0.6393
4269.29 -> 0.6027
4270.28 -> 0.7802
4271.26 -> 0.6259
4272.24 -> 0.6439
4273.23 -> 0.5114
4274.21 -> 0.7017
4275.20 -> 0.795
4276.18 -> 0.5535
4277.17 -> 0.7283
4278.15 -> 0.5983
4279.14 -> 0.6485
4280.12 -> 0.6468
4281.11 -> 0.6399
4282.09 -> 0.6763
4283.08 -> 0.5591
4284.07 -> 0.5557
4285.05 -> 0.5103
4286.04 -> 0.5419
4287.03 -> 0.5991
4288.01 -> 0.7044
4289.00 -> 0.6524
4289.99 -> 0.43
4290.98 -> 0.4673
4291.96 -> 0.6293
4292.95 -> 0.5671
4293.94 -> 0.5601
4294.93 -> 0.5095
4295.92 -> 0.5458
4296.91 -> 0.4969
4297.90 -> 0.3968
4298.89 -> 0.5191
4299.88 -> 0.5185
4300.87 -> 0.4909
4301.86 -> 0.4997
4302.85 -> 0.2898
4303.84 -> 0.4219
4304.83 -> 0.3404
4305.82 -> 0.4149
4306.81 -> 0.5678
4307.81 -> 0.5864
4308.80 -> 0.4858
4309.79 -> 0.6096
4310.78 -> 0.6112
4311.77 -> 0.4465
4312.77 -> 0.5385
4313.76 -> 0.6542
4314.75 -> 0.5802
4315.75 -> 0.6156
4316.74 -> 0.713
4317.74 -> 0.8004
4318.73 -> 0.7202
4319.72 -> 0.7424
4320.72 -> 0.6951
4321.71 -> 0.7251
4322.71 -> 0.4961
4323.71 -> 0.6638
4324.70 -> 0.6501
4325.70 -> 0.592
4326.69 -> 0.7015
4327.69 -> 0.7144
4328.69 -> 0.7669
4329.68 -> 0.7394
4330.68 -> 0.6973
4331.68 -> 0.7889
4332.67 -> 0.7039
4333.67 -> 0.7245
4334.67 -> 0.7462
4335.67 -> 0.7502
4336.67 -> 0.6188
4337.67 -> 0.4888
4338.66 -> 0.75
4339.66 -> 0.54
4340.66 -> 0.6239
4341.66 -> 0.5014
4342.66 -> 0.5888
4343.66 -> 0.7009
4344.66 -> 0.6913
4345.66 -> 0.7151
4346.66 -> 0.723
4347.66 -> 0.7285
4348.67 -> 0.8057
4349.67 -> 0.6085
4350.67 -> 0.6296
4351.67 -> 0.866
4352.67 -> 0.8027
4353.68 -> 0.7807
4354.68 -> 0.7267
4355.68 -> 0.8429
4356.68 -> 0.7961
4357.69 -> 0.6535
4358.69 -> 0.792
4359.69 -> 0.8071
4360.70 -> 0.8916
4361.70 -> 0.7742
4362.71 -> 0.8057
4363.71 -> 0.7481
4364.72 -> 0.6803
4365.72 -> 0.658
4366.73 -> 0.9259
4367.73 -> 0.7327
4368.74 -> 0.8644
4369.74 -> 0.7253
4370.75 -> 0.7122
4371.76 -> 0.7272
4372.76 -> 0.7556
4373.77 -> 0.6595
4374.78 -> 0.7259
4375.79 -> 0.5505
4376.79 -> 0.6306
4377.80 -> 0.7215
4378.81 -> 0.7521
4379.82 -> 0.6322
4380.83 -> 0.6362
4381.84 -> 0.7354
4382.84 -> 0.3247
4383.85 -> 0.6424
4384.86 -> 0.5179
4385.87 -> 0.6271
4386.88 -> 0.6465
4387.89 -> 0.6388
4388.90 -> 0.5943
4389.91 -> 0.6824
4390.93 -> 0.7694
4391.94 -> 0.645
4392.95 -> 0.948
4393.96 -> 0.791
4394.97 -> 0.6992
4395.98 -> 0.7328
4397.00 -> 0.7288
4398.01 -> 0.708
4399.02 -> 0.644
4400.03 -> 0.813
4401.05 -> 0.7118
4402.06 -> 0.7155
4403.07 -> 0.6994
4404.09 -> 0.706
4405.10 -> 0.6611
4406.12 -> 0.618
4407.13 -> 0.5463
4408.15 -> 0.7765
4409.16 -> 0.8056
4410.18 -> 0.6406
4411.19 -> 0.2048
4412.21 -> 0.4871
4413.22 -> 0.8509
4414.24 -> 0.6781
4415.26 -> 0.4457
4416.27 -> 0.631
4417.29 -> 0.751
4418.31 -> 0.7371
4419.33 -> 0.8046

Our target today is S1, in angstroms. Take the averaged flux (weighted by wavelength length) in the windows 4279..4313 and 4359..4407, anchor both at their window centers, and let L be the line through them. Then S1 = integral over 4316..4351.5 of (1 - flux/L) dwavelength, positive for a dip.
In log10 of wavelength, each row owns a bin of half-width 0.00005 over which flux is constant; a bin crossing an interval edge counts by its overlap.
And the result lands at -4.5 angstroms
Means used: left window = 0.532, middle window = 0.683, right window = 0.704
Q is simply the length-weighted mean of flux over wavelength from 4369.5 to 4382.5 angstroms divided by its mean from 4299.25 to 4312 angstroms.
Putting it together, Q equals 1.4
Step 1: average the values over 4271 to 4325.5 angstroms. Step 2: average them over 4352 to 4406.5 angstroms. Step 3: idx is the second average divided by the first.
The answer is 1.23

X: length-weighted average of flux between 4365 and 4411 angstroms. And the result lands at 0.69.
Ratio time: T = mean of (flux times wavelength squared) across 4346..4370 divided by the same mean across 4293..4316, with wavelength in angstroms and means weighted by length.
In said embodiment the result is 1.54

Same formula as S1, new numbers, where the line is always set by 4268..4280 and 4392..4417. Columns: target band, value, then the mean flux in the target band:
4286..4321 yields 5.5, 0.554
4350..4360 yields -1.5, 0.767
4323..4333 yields -0.5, 0.698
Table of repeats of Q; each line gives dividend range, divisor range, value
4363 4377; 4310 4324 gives 1.13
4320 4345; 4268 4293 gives 1.08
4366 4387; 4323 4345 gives 1.02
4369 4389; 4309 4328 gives 1.01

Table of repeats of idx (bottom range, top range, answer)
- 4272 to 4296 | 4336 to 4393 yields 1.16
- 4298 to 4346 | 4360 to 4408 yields 1.14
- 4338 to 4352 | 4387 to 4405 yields 1.07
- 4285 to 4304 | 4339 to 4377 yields 1.39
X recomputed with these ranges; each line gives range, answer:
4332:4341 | 0.664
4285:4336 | 0.595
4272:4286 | 0.623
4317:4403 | 0.704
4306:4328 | 0.628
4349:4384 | 0.725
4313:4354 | 0.685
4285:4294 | 0.569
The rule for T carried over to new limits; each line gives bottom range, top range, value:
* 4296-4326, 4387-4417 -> 1.25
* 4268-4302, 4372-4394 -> 1.18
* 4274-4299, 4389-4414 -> 1.24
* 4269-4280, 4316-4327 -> 1.06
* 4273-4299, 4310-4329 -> 1.13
